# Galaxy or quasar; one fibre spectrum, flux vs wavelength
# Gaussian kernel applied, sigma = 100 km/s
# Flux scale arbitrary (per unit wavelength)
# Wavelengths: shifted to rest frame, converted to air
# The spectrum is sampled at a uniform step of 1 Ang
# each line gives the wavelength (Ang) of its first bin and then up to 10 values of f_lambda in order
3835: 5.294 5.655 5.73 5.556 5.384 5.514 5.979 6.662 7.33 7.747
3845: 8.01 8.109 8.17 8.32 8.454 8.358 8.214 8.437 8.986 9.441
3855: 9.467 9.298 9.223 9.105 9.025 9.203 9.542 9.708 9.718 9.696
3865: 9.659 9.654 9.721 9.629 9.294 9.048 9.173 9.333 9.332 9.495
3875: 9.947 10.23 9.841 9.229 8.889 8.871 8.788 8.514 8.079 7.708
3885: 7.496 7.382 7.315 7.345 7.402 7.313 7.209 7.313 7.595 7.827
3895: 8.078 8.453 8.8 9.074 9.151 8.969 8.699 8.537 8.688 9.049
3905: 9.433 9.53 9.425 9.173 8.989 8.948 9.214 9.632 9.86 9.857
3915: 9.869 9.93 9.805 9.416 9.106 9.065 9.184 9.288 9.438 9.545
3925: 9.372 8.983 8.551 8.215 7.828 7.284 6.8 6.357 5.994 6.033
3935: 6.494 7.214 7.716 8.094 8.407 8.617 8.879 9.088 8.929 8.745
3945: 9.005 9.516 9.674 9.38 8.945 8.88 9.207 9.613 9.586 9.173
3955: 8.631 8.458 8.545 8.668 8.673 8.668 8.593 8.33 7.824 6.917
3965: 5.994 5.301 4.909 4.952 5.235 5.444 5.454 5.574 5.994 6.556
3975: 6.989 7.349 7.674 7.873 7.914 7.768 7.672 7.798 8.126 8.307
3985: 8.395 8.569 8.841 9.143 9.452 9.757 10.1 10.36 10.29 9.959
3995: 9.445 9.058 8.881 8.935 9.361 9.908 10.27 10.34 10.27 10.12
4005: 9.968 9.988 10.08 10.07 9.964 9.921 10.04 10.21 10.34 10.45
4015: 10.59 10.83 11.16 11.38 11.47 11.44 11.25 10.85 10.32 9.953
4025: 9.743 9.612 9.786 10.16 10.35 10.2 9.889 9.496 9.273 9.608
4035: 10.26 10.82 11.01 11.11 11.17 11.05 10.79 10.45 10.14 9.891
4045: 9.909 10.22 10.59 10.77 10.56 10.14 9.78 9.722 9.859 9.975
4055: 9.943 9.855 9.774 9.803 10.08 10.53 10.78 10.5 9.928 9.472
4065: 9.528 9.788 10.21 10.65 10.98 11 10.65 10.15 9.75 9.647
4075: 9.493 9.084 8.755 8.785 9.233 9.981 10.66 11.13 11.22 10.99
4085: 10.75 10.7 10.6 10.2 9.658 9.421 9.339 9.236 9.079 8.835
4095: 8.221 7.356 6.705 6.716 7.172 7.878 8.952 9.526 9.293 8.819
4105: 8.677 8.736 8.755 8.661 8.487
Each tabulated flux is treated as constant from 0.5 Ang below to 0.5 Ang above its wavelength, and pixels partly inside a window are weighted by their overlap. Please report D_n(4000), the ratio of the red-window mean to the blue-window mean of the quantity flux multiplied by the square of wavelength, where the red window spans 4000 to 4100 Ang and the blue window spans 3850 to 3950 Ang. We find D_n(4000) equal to 1.23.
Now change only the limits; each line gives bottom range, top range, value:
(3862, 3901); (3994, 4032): 1.25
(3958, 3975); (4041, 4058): 1.60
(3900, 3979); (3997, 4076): 1.30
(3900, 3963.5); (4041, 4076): 1.23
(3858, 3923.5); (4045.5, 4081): 1.22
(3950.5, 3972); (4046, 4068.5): 1.42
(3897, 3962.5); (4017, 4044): 1.25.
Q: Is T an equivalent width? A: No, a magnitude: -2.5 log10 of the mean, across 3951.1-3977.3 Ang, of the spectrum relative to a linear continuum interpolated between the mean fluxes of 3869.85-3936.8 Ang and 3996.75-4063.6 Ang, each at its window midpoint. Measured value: 0.271 mag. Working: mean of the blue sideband 8.59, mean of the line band 7.3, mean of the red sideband 10.2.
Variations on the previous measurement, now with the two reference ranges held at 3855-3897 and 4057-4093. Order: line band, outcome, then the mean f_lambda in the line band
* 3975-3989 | 0.17 mag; 8.12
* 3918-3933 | 0.08 mag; 8.45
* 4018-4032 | -0.07 mag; 10.4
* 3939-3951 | 0.02 mag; 9.04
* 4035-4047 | -0.08 mag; 10.6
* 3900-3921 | -0.04 mag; 9.3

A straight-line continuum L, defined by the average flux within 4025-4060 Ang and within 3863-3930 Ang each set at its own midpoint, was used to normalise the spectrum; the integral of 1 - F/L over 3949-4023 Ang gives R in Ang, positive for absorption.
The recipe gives 6.6 Ang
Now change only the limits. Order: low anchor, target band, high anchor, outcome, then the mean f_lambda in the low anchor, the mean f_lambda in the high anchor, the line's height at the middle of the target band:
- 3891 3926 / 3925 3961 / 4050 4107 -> 3.0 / 9.04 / 9.6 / 9.15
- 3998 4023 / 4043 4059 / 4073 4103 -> -0.4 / 10.4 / 9.29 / 9.82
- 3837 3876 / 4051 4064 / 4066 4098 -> -0.6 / 8.59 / 9.71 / 9.59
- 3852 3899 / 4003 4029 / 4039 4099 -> -2.2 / 8.81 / 9.87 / 9.58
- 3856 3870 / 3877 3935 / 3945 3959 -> 4.7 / 9.45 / 9.08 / 9.27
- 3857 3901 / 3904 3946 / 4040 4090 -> 2.0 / 8.78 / 10.1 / 9.11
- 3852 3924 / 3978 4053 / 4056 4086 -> -1.1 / 8.98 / 10.1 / 9.77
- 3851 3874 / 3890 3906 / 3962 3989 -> 0.3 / 9.33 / 7.09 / 8.63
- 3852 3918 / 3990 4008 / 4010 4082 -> 0.0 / 8.96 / 10.2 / 9.85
